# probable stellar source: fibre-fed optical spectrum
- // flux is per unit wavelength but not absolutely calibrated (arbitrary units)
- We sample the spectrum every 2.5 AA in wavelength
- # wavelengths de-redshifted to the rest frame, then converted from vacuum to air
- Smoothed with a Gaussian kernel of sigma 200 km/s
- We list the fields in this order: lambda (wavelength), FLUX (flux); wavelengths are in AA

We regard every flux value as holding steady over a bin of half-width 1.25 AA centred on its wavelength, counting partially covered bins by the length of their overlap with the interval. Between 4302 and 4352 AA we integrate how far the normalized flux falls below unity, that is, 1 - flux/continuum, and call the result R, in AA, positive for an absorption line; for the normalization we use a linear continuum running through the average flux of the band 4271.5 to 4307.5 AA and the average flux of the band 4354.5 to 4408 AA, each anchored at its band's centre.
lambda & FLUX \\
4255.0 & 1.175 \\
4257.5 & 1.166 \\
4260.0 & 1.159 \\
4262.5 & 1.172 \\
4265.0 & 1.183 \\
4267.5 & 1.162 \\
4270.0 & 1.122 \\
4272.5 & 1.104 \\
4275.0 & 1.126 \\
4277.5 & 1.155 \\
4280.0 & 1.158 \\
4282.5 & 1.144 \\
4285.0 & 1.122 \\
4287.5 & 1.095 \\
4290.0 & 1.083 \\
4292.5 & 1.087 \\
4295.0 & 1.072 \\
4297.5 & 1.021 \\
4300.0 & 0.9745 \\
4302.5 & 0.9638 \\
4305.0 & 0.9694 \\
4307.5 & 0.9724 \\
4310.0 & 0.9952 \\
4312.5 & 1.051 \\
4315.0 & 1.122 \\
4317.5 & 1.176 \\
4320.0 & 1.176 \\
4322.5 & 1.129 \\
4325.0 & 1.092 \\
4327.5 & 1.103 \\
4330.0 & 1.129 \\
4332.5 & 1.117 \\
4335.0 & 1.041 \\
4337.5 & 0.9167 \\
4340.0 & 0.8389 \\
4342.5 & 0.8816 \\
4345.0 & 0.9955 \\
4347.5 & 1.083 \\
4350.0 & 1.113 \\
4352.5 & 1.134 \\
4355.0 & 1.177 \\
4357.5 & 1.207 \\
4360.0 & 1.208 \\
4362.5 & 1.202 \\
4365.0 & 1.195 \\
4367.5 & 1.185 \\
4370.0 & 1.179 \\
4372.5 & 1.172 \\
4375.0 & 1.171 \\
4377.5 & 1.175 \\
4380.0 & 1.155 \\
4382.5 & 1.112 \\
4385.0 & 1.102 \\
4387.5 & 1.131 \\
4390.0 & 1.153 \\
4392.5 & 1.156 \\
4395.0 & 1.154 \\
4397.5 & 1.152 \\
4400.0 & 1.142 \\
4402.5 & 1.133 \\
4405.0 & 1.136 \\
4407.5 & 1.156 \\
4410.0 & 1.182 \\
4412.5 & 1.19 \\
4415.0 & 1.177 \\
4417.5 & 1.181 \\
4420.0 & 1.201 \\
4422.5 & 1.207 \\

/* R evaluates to 2.8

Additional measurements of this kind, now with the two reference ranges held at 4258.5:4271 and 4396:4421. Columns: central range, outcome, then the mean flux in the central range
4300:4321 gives 2.1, 1.05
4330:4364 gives 2.6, 1.07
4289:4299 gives 0.8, 1.06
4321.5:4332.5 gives 0.5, 1.11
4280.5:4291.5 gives 0.4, 1.11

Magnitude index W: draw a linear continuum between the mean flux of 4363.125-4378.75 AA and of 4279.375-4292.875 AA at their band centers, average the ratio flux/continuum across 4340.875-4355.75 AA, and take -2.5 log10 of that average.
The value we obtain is 0.11 mag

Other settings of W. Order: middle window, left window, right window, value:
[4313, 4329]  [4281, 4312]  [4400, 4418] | -0.06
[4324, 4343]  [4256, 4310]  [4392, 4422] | 0.10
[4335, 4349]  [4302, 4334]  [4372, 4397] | 0.16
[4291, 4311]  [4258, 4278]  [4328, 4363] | 0.11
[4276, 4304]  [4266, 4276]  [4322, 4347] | 0.02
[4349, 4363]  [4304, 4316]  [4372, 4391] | -0.07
